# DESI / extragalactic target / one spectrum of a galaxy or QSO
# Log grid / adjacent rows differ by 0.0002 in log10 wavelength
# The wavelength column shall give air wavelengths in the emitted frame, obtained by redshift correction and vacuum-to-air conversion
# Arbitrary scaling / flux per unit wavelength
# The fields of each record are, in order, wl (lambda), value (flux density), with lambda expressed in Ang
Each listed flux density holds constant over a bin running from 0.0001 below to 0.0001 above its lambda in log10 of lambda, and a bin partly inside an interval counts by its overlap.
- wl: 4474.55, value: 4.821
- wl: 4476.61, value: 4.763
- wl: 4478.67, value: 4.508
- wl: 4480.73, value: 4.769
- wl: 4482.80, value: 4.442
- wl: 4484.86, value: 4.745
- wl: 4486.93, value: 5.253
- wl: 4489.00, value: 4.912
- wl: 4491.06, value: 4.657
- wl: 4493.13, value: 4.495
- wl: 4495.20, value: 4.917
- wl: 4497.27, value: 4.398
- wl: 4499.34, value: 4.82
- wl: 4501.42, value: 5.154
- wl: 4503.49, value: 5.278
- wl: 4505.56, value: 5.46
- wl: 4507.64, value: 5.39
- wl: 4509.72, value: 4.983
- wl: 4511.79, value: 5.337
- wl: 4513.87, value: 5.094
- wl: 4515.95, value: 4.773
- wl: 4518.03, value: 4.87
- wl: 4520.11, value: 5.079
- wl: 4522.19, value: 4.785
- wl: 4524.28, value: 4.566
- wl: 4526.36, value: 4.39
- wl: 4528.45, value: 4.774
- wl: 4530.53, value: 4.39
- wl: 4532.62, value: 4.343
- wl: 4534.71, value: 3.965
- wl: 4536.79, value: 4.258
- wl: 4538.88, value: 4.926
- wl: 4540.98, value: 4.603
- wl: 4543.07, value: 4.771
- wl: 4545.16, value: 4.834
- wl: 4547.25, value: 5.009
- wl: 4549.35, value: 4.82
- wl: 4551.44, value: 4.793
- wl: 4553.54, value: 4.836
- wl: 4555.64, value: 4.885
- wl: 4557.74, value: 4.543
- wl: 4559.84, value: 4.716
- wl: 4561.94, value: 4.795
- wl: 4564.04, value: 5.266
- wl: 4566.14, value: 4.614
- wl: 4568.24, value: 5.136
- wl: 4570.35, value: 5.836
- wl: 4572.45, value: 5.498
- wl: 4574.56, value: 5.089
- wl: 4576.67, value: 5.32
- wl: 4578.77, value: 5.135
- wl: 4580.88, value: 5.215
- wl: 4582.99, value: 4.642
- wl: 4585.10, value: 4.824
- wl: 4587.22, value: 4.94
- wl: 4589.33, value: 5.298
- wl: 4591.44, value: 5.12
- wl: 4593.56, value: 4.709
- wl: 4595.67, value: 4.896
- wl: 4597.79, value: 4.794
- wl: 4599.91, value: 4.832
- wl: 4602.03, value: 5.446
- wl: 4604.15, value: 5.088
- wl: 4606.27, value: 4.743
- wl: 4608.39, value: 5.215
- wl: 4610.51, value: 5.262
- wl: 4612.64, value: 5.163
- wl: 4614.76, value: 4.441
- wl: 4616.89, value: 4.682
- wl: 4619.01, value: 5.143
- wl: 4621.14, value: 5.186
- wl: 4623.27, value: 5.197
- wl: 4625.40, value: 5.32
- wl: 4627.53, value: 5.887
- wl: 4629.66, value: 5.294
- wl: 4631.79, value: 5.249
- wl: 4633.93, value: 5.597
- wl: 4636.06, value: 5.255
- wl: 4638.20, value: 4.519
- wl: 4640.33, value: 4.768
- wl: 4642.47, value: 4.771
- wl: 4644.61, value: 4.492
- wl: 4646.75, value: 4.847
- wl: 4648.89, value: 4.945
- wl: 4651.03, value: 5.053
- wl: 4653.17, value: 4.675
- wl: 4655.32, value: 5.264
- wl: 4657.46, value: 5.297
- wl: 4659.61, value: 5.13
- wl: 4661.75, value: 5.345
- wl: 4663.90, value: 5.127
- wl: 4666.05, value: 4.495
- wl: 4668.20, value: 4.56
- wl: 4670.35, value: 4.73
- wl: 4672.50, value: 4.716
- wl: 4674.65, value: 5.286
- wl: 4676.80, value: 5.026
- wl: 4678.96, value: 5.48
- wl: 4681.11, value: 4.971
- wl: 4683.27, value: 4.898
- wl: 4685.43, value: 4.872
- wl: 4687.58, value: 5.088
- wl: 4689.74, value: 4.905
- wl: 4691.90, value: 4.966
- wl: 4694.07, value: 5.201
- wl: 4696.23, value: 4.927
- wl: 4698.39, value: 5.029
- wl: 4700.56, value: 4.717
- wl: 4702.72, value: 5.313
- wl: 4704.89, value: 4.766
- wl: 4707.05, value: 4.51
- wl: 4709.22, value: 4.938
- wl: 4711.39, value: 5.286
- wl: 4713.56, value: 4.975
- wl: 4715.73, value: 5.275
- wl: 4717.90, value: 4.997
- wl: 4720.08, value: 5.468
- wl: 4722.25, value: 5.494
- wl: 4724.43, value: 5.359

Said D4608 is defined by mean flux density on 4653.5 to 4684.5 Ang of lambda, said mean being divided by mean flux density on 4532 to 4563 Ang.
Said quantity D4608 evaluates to 1.1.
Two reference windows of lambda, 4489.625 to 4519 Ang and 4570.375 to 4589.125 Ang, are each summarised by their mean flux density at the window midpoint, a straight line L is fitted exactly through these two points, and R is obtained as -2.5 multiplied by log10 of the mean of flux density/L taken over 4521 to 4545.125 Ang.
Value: 0.11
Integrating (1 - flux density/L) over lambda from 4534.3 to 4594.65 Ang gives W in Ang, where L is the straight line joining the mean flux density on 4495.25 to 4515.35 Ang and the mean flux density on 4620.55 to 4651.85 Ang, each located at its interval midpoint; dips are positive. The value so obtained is 2.0 Ang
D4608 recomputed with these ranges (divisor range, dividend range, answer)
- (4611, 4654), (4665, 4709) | 0.98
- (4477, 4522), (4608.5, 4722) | 1.02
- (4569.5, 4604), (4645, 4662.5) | 0.99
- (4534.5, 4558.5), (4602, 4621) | 1.06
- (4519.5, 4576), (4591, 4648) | 1.05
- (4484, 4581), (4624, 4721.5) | 1.03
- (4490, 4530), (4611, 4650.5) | 1.03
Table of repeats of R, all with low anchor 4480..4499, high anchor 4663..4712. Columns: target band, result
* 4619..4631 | -0.10 mag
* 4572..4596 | -0.05 mag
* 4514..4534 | 0.02 mag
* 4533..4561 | 0.03 mag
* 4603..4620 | -0.02 mag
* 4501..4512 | -0.11 mag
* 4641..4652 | 0.02 mag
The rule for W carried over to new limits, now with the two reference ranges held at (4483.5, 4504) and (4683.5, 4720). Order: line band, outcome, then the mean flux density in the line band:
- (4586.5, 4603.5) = -0.31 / 5.01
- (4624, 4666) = -1.08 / 5.08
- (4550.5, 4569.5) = 0.16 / 4.85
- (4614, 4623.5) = 0.03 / 4.92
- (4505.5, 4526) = -0.55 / 4.99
